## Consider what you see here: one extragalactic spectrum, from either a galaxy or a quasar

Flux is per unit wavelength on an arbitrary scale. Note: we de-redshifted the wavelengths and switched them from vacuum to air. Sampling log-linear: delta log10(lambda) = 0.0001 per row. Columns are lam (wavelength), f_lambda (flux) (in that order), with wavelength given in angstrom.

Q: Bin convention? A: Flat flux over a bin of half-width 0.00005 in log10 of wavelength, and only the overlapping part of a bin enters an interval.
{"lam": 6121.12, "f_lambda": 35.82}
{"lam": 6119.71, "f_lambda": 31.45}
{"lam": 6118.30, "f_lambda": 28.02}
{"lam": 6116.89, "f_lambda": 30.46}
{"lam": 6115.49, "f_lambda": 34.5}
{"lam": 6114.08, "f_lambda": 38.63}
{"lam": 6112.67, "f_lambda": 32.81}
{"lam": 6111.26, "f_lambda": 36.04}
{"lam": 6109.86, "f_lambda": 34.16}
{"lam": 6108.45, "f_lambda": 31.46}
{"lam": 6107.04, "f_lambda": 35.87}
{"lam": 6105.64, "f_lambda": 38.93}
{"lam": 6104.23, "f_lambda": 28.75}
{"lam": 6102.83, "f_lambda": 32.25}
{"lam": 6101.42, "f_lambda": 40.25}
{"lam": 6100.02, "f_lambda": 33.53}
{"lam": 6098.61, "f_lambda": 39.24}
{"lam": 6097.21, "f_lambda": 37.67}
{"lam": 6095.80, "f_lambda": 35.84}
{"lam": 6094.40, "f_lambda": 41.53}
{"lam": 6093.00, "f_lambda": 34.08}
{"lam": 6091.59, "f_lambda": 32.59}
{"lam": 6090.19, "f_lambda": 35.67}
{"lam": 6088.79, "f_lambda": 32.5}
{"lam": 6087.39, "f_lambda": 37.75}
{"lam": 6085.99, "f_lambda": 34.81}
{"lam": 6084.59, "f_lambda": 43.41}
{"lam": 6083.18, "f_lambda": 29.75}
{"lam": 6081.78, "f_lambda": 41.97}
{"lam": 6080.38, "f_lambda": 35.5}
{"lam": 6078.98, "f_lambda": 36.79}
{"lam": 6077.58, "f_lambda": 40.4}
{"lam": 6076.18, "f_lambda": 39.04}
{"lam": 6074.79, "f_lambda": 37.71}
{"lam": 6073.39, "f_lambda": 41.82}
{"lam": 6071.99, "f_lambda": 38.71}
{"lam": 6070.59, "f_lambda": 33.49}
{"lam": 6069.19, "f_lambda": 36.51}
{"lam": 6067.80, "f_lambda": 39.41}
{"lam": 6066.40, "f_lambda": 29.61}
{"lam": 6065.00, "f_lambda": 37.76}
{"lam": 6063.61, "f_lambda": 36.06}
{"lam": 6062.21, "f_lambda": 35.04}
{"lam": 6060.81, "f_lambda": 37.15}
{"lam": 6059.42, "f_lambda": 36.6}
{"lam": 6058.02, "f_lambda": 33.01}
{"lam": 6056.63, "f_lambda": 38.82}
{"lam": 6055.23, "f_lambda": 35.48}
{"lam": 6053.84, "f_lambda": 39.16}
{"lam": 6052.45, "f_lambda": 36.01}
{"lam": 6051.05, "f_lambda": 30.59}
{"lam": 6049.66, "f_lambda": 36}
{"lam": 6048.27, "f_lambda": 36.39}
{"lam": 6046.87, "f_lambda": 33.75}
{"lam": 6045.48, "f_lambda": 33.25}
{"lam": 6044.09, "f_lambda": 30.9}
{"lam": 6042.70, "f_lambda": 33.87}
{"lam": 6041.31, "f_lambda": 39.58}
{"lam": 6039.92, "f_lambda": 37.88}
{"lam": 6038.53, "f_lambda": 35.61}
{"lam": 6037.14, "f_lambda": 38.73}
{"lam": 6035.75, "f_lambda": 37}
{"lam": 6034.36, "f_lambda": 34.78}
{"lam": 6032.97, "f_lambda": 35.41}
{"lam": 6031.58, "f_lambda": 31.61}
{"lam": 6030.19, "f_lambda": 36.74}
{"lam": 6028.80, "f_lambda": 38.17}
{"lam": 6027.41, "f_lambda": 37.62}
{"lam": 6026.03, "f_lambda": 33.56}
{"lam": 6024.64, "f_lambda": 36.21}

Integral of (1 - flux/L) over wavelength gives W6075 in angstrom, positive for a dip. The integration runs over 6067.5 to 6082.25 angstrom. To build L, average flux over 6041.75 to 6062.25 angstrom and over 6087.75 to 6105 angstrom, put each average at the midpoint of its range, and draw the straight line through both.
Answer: -1.2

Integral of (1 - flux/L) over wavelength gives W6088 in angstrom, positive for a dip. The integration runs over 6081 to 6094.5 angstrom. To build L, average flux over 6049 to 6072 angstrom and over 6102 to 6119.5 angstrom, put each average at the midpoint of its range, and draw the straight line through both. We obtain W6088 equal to -0.6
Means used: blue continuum 35.8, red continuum 33.5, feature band 36.2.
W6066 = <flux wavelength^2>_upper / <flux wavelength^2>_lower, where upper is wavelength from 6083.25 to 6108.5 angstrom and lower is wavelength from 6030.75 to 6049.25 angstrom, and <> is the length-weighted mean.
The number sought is 1.0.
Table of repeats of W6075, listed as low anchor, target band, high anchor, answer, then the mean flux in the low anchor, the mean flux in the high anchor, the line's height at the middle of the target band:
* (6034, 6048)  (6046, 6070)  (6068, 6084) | 0.5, 35.6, 37.5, 36.5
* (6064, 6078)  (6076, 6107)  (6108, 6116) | -0.3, 37.4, 34.7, 36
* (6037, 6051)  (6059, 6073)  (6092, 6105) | -0.3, 35.3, 35.8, 35.5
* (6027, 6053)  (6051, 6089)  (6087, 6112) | -1.4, 35.4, 35.4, 35.4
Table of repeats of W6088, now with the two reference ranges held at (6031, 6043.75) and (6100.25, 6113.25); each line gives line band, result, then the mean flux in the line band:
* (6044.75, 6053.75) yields 0.3 angstrom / 34.6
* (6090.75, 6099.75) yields -0.5 angstrom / 36.6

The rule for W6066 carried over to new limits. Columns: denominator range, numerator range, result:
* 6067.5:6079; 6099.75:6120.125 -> 0.90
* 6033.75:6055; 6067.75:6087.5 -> 1.07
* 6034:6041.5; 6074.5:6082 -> 1.05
